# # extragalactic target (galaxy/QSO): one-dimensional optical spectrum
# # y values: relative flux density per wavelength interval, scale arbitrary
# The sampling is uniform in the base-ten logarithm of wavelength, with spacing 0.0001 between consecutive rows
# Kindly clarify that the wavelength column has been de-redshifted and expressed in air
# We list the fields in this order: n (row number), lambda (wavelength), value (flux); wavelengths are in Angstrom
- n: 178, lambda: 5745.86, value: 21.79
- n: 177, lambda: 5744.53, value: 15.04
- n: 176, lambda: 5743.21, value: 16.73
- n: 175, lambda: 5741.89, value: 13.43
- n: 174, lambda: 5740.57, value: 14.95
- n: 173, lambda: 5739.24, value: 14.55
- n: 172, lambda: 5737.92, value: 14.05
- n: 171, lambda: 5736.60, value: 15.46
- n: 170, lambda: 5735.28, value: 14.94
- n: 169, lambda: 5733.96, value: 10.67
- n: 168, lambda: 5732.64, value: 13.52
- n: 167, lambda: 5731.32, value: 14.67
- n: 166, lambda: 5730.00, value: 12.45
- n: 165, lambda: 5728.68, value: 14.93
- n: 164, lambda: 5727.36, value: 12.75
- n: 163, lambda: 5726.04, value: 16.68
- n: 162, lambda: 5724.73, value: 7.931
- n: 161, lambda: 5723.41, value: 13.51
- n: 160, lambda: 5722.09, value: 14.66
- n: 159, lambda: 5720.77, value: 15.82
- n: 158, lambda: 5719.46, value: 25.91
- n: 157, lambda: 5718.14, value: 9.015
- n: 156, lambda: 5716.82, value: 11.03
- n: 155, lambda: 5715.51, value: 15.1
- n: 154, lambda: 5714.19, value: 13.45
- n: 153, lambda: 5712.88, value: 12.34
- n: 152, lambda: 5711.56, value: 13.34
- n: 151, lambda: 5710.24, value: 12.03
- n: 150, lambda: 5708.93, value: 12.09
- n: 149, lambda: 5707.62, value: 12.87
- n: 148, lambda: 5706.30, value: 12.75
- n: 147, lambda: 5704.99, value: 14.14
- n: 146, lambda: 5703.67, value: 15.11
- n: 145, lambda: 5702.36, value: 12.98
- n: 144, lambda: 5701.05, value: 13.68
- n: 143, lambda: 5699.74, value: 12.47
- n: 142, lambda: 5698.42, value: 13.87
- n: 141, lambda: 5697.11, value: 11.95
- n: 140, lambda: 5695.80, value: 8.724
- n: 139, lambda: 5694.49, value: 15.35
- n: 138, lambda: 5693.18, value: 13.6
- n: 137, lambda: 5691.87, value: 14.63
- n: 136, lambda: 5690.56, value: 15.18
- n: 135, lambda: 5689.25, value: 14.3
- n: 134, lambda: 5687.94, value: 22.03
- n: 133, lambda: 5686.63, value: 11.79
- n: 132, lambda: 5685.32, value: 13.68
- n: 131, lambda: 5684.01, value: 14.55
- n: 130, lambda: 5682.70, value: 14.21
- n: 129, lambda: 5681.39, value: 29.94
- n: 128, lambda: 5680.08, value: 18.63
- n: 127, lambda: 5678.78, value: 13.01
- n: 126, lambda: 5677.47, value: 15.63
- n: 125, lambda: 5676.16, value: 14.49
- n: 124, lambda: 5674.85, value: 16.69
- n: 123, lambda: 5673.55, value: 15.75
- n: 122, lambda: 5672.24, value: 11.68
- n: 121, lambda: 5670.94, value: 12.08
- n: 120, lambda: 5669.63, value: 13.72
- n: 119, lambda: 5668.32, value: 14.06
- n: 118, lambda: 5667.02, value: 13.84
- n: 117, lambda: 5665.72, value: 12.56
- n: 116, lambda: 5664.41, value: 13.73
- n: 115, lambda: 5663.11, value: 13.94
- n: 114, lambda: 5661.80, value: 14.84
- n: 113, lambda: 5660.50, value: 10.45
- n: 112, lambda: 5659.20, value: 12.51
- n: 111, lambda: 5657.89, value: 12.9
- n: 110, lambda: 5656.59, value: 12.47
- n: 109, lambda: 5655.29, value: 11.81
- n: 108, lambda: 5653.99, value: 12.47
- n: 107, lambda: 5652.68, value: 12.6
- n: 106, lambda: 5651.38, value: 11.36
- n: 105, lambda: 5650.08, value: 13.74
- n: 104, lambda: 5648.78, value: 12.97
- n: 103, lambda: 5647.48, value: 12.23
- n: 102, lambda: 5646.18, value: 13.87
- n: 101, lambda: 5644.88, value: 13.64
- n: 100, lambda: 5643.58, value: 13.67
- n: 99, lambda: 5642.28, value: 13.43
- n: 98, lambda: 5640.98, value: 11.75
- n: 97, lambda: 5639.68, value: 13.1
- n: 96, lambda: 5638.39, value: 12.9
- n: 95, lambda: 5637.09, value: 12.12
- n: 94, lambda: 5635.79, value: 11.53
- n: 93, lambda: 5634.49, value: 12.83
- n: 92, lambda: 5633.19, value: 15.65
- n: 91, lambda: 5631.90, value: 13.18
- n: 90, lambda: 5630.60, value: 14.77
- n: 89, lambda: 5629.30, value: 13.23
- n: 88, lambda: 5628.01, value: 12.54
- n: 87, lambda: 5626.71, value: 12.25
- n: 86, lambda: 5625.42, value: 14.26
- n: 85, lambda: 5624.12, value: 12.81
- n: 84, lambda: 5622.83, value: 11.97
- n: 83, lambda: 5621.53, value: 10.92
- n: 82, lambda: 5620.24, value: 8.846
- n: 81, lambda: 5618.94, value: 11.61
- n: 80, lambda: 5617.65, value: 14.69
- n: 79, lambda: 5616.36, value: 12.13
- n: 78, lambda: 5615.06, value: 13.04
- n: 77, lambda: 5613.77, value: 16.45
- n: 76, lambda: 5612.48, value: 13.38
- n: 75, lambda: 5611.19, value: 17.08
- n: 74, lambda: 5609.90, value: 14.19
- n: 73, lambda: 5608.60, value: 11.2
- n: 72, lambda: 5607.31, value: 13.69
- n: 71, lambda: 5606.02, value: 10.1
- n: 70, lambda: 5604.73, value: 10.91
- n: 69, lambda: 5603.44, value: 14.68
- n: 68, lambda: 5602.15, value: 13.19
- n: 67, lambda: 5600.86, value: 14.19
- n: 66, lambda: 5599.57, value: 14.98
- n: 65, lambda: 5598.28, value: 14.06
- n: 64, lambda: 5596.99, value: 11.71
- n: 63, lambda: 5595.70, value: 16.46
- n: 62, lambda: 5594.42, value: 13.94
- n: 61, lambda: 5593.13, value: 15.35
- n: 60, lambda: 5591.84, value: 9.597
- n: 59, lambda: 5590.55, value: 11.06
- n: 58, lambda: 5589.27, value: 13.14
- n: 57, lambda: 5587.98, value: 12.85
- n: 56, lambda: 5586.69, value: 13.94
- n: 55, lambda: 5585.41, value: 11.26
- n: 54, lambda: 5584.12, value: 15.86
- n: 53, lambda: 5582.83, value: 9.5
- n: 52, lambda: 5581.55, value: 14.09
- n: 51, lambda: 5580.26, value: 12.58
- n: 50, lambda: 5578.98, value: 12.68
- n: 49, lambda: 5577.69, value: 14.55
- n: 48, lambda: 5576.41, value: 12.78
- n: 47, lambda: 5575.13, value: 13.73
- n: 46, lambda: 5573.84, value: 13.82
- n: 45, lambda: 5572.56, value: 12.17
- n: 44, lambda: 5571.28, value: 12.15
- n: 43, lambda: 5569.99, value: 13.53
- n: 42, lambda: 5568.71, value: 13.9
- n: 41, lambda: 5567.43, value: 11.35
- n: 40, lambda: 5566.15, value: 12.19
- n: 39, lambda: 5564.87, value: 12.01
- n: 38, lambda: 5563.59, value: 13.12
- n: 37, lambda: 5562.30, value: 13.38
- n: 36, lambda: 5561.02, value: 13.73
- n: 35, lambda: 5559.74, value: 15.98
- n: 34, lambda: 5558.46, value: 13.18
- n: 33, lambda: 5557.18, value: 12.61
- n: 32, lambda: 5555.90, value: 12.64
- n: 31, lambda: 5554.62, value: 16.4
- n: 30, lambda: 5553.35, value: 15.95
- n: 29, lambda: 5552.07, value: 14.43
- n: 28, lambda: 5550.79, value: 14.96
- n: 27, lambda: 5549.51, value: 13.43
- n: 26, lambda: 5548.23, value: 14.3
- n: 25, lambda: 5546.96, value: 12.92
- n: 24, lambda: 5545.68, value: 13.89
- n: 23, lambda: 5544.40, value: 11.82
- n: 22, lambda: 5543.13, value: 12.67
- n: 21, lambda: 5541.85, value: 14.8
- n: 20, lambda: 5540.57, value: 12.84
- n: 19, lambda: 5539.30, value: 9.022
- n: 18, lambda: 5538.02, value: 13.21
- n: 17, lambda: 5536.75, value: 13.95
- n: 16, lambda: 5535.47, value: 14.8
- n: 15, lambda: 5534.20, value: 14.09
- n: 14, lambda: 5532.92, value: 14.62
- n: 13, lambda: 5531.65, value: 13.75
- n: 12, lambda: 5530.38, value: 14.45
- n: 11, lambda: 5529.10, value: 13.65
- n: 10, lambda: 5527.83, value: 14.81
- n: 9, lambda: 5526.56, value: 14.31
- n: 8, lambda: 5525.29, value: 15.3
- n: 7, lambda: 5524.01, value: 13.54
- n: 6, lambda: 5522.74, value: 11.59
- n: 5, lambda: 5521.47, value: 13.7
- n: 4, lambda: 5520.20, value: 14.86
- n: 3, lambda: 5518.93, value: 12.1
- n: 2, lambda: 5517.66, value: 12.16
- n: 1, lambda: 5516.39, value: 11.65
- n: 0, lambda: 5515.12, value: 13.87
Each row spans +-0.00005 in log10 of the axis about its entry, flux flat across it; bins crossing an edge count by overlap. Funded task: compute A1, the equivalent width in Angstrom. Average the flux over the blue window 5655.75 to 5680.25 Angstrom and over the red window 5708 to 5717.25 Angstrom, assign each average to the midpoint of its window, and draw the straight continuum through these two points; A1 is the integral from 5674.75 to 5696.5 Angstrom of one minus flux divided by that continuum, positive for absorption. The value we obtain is -3.7 Angstrom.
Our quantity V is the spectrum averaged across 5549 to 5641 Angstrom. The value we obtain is 13.2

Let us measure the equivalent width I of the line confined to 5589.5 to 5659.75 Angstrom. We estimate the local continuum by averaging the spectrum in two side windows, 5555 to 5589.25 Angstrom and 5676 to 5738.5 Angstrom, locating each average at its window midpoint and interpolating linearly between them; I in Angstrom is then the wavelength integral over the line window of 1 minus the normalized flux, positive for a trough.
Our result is 2.8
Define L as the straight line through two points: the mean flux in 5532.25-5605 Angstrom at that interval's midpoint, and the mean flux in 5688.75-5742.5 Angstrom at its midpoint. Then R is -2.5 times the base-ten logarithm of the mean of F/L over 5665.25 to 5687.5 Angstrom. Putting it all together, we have -0.12 mag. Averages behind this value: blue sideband 13.4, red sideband 13.7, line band 15.2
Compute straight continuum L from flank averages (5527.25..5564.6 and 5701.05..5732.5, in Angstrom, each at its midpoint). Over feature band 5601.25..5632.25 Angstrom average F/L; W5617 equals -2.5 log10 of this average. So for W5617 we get 0.062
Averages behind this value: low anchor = 13.8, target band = 13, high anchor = 13.7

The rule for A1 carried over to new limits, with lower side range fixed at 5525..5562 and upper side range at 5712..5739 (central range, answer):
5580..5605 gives 1.22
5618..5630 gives 1.53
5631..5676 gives 2.50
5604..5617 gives 0.63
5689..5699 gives 0.38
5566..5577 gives 0.79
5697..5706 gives 0.27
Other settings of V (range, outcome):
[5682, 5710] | 13.8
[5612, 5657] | 12.9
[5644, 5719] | 13.8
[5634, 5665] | 12.8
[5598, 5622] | 13.1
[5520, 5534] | 14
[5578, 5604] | 13.3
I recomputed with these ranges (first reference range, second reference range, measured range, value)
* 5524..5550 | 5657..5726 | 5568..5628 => 3.3 Angstrom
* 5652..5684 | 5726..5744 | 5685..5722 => 0.9 Angstrom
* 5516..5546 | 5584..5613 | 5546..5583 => -0.2 Angstrom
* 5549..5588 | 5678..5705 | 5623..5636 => 0.8 Angstrom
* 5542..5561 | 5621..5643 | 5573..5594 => 1.0 Angstrom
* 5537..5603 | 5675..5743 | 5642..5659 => 1.3 Angstrom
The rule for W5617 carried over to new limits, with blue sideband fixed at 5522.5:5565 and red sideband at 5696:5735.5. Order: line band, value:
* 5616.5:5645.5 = 0.07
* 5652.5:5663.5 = 0.08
